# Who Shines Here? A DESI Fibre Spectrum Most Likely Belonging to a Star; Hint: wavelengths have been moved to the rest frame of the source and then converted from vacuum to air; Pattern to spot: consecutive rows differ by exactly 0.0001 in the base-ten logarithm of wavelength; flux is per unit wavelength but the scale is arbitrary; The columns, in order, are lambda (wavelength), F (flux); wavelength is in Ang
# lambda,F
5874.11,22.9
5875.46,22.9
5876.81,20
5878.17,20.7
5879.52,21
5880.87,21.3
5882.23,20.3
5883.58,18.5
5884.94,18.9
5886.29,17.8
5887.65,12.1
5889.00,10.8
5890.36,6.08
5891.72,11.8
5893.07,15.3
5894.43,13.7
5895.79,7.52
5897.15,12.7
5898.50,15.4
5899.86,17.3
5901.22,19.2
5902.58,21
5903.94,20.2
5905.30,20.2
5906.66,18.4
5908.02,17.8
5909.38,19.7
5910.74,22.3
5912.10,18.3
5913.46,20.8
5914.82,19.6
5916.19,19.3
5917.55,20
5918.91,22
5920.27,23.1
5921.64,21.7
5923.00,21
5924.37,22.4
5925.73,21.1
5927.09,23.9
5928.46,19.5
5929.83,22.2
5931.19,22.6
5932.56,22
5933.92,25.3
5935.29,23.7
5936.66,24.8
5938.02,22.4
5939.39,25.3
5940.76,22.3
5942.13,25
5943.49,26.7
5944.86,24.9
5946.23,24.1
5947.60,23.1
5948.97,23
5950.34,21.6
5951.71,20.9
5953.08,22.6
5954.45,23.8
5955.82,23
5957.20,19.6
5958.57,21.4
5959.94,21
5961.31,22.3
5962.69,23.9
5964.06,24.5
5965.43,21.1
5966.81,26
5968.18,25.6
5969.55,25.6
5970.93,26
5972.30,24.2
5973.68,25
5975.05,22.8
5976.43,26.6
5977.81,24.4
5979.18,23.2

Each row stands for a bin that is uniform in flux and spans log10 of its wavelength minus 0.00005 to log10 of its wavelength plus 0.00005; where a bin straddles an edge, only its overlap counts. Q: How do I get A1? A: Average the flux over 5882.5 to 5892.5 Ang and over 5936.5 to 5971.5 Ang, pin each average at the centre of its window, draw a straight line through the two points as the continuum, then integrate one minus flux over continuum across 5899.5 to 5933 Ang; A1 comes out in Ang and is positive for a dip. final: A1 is -4.8 Ang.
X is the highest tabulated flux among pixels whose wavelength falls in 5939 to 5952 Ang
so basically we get 26.7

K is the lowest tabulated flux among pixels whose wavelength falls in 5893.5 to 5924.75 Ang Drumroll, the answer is 7.52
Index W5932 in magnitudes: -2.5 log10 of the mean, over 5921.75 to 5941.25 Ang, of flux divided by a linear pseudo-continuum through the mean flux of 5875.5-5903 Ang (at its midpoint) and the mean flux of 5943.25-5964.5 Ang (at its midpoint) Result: -0.111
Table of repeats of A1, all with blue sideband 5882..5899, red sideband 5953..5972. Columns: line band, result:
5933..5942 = -1.79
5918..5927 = -1.98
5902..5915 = -2.99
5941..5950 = -1.36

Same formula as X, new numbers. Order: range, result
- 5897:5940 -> 25.3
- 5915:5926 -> 23.1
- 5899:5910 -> 21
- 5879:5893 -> 21.3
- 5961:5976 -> 26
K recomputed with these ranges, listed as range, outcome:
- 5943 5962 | 19.6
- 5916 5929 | 19.3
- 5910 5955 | 18.3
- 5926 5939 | 19.5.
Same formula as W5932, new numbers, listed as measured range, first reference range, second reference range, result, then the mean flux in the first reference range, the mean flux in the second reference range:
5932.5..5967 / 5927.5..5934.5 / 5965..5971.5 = 0.018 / 22.3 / 25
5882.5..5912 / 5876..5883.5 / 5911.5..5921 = 0.259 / 20.5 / 20.5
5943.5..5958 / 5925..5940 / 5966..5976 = 0.051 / 23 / 25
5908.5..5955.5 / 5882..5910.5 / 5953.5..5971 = -0.128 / 16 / 23.3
